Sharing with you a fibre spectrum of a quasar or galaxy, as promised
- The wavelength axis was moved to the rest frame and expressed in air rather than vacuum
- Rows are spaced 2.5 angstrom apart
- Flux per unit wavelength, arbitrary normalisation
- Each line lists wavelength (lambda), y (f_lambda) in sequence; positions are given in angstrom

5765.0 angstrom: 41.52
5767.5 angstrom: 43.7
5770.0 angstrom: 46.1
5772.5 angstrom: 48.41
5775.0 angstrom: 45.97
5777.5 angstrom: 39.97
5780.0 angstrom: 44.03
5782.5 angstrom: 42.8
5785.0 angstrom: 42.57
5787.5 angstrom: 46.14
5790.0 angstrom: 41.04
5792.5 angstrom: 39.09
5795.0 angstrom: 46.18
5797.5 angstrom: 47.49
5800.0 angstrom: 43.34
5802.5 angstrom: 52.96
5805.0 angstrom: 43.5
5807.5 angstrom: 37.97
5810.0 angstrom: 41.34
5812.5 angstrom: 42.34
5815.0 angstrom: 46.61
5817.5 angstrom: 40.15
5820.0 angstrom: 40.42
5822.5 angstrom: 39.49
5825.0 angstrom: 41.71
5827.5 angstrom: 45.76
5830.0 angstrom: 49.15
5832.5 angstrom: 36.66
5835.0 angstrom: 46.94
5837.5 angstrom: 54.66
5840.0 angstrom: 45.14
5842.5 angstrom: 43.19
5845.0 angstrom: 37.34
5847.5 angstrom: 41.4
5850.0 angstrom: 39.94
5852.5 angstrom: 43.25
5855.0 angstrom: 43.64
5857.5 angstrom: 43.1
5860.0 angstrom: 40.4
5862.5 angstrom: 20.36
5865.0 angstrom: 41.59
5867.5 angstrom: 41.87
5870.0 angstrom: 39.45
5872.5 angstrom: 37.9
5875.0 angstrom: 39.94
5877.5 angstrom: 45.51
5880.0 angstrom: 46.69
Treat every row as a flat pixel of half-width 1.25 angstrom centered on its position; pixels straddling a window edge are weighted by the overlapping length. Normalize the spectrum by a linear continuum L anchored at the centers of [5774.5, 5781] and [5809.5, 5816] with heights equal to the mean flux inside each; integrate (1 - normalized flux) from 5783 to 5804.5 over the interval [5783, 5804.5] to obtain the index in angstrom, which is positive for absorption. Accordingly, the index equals -0.7 angstrom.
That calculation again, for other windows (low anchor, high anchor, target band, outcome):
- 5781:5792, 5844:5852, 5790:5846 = -3.1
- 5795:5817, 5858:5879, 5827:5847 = -1.5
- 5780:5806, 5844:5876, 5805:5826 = 0.7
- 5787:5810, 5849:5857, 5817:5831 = 0.1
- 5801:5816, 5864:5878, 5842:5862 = 0.5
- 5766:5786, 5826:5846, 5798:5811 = 0.1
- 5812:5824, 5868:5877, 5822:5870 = -1.2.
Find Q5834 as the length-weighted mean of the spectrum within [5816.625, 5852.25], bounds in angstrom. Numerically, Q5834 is 43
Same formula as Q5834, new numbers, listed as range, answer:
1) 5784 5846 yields 43.7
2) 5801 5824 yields 42.7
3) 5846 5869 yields 39.5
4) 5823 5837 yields 44.4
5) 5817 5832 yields 42.6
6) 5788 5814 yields 43.6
